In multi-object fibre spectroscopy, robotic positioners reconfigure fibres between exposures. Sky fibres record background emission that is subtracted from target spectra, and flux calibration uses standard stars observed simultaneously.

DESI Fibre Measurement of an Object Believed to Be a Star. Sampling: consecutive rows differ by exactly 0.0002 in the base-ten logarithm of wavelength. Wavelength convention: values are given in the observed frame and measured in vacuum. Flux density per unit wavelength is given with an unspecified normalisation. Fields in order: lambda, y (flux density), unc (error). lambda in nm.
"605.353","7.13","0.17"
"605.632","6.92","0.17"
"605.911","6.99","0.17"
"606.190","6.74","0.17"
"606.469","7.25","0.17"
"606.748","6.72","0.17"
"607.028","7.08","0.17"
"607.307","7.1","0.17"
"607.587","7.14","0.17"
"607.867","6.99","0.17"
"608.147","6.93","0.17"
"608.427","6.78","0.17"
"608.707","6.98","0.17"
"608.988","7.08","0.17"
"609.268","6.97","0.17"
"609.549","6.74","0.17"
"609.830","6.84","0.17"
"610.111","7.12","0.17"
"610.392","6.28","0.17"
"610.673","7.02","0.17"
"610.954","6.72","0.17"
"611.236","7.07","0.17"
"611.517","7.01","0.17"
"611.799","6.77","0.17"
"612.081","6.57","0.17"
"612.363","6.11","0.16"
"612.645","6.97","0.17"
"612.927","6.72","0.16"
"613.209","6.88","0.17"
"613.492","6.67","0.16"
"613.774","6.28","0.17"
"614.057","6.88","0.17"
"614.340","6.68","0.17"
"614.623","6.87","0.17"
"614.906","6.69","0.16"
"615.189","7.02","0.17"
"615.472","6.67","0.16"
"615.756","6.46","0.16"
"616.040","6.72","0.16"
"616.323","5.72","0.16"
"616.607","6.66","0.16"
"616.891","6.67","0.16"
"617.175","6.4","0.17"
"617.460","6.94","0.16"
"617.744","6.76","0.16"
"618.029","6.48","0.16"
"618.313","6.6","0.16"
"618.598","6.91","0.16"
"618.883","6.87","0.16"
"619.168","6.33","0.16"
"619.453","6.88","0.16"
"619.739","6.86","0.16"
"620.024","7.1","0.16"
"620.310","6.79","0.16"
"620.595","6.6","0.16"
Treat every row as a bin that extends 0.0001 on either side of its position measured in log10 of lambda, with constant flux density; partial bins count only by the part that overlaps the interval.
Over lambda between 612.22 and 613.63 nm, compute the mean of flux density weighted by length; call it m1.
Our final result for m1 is 6.67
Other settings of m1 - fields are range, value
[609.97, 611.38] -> 6.84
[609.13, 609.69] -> 6.85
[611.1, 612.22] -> 6.85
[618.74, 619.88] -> 6.73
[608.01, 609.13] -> 6.94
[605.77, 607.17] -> 6.96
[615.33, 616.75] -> 6.45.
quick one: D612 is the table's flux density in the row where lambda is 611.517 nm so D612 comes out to 7.01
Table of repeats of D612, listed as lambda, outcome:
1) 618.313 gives 6.6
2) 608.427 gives 6.78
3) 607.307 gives 7.1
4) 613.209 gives 6.88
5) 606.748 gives 6.72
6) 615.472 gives 6.67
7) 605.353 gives 7.13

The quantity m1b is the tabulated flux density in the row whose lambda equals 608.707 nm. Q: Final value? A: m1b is 6.98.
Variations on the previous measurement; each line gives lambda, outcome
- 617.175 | 6.4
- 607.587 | 7.14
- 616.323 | 5.72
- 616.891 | 6.67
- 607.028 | 7.08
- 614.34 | 6.68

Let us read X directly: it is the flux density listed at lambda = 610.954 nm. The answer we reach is 6.72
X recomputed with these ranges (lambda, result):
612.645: 6.97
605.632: 6.92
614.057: 6.88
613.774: 6.28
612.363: 6.11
